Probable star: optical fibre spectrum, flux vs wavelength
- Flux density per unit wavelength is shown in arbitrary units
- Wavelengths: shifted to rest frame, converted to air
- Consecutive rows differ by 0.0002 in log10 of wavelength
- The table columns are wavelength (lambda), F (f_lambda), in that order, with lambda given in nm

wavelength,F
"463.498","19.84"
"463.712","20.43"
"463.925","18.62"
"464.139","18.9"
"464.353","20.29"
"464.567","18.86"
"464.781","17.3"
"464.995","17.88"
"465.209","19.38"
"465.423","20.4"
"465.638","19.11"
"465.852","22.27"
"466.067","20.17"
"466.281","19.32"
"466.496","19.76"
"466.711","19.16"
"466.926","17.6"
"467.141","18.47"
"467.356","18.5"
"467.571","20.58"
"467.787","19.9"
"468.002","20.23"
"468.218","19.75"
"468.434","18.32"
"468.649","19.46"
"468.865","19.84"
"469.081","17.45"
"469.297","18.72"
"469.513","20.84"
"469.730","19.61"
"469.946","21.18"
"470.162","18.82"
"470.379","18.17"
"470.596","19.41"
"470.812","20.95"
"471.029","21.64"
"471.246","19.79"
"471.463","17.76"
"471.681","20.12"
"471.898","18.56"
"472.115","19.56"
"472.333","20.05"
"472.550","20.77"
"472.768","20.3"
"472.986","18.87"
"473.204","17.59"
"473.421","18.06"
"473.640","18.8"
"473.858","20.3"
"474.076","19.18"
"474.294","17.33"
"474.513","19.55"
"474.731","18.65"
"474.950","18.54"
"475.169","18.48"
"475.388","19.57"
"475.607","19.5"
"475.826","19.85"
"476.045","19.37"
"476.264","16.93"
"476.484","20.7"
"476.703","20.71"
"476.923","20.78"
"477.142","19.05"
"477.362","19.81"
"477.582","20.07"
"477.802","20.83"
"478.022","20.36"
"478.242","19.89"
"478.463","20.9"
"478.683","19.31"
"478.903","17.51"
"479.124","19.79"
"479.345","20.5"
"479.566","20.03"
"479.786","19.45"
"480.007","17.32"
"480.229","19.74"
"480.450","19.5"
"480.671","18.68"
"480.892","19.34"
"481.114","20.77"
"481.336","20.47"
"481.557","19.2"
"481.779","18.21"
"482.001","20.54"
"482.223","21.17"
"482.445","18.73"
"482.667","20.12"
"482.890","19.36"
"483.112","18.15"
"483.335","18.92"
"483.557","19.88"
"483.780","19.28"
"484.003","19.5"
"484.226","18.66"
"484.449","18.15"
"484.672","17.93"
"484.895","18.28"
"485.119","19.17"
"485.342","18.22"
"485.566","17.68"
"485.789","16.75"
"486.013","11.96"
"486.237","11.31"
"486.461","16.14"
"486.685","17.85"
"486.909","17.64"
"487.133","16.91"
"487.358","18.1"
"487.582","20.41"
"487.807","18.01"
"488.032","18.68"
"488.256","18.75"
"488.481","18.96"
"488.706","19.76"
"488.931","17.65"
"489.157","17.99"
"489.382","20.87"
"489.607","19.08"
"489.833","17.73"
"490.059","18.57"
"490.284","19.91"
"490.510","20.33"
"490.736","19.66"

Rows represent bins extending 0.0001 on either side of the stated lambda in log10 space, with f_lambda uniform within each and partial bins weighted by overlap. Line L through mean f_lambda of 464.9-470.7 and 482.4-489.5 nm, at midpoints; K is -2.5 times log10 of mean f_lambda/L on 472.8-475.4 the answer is 0.01 mag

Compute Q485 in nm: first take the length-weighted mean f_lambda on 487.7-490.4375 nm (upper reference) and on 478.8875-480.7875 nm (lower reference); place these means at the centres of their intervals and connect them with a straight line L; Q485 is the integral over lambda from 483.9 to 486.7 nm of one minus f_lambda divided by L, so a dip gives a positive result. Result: 0.30 nm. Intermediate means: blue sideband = 19.3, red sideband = 18.9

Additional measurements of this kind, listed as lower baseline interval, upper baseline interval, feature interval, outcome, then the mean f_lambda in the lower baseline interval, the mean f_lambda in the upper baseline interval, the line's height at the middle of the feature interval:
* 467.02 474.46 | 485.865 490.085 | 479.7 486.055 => -0.24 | 19.4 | 17.7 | 18.2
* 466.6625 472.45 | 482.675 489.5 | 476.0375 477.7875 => -0.09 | 19.4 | 18.1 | 18.8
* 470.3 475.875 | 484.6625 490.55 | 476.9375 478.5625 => -0.11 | 19.3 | 17.9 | 18.8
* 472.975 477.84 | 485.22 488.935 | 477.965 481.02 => -0.14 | 19.2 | 17.3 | 18.6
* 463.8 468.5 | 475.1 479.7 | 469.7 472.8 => -0.04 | 19.3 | 19.7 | 19.5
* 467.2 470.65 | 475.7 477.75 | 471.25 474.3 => 0.06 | 19.4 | 19.7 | 19.6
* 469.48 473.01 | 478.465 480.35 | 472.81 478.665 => 0.04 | 19.8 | 19.3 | 19.5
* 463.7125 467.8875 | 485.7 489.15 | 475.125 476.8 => -0.10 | 19.3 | 17.3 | 18.4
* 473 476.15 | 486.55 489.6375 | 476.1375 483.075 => -0.32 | 18.9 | 18.6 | 18.8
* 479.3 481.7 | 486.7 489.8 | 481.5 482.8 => -0.02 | 19.5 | 18.6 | 19.3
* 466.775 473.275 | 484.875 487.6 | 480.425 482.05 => -0.18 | 19.4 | 16.8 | 17.6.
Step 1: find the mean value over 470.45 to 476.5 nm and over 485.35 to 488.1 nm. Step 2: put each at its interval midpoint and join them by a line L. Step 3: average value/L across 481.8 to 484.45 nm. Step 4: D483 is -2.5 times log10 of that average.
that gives -0.11 mag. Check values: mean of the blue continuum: 19.3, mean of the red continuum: 16.8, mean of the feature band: 19.4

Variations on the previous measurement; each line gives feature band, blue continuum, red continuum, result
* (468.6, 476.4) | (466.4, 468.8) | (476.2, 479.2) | 0.014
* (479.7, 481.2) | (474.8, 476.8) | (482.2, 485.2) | -0.005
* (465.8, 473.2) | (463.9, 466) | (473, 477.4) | -0.016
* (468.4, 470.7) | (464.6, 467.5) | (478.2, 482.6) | 0.000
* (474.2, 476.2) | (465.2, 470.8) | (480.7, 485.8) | 0.021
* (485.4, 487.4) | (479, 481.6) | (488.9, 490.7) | 0.200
